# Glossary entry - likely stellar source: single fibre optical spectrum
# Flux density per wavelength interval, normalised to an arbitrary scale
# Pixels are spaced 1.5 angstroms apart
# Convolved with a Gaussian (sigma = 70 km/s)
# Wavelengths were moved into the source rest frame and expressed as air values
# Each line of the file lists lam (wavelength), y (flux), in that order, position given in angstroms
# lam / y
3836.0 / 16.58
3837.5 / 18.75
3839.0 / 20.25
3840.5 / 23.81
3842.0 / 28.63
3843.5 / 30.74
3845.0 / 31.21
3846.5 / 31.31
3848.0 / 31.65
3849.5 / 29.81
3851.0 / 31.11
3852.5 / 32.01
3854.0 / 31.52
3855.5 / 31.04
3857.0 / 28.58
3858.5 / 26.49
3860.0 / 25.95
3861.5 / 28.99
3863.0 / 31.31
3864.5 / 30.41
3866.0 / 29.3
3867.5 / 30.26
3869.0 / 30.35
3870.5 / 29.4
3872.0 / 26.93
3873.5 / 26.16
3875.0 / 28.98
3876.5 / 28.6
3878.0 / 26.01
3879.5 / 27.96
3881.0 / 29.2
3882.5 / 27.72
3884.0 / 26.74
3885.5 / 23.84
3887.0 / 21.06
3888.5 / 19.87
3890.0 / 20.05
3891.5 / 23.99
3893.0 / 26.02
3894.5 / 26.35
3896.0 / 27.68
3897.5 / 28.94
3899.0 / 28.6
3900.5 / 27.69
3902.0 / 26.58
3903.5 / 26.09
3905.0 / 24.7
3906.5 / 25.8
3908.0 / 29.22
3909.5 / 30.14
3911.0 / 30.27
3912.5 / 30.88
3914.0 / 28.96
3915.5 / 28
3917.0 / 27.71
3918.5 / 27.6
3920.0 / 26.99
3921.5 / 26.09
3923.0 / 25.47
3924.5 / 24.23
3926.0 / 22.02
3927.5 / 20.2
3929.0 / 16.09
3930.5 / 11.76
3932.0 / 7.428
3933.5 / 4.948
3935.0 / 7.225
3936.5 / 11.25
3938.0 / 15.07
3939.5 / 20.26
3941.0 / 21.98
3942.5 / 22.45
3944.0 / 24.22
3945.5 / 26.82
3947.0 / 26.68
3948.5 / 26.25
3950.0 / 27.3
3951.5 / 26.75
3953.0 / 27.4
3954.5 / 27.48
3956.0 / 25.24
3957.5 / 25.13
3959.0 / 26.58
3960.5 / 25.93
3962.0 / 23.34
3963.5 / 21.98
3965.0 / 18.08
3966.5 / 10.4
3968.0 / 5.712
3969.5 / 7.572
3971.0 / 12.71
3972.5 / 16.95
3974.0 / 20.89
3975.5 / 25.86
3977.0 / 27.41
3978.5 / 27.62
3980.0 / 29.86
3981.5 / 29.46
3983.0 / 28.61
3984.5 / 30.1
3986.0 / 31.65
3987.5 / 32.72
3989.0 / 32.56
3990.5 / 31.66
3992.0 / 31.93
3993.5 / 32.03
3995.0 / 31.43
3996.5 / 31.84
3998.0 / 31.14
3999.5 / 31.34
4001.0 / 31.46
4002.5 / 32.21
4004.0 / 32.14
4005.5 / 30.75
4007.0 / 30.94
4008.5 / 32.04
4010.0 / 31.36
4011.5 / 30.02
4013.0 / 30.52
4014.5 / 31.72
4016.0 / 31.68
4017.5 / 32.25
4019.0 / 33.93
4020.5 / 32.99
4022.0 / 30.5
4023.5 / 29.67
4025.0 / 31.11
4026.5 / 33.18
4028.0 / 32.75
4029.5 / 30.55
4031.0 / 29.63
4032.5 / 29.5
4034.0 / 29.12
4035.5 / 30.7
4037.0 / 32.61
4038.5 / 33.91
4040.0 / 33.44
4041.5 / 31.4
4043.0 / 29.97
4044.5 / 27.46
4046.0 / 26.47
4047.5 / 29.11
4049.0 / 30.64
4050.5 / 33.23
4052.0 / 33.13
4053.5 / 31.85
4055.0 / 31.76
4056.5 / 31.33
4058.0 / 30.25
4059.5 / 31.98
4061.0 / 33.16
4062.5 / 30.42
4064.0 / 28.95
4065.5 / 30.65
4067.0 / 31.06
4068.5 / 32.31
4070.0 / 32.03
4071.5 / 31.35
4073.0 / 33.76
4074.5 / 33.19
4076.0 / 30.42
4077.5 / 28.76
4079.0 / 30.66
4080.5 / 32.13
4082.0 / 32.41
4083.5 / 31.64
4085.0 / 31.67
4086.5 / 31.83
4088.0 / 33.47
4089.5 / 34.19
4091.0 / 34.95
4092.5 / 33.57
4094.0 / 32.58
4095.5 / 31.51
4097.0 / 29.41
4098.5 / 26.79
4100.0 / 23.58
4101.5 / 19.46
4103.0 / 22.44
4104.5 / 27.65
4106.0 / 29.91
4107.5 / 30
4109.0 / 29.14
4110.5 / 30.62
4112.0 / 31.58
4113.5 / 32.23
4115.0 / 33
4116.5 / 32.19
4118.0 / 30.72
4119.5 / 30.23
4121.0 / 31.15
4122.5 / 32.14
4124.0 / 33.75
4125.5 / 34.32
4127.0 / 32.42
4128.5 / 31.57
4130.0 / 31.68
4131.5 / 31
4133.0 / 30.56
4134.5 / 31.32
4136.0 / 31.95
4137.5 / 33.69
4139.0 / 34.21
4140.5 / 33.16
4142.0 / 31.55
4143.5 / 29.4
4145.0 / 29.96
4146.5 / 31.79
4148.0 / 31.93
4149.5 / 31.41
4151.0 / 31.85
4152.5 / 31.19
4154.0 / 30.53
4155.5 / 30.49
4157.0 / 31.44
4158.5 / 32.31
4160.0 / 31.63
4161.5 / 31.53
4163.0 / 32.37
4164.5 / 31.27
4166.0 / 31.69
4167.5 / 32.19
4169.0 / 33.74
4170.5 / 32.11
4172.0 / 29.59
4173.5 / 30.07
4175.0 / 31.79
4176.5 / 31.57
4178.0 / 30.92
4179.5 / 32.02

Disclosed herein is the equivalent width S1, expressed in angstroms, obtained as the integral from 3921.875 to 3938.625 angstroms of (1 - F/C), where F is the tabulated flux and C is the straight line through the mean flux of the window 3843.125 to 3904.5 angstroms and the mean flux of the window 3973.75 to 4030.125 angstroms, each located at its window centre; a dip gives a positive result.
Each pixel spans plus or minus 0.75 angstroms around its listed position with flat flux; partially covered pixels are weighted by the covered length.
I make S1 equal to 8.0 angstroms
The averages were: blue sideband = 27.9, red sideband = 30.9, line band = 15.3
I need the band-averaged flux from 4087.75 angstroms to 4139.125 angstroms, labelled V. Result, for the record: 30.8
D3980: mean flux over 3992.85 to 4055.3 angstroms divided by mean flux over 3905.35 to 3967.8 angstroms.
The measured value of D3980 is 1.38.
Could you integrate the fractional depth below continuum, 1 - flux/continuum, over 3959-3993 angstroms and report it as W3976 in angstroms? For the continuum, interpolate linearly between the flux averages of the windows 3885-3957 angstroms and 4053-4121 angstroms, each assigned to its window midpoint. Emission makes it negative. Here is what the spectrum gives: 2.8 angstroms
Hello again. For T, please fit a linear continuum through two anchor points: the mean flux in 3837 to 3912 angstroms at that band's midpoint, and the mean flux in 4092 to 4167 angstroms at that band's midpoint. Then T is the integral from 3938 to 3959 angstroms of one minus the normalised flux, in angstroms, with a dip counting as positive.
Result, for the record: 2.7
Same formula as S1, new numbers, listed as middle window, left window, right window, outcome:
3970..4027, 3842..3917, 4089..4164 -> -0.6 angstroms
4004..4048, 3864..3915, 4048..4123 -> -1.9 angstroms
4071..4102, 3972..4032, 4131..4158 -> 0.2 angstroms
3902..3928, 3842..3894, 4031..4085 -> 1.8 angstroms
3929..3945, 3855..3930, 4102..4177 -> 7.4 angstroms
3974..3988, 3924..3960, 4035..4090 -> -2.7 angstroms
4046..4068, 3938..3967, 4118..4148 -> -2.0 angstroms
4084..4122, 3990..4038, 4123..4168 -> 1.8 angstroms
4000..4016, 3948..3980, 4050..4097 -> -3.4 angstroms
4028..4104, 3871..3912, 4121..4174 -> -1.6 angstroms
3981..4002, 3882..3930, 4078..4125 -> -2.6 angstroms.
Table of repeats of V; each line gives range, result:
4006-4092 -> 31.4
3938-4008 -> 25.8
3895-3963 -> 23.8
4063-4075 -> 31.6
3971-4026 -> 30.1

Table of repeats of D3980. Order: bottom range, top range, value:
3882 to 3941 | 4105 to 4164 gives 1.36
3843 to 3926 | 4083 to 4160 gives 1.12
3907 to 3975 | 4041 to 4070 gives 1.43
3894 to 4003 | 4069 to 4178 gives 1.27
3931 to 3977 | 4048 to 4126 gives 1.57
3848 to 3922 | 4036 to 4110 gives 1.11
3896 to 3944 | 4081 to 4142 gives 1.36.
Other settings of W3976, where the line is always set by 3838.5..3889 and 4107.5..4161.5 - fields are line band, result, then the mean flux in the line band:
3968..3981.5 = 4.07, 20.7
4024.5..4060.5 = -0.69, 31.1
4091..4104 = 1.38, 27.9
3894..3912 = 0.62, 27.7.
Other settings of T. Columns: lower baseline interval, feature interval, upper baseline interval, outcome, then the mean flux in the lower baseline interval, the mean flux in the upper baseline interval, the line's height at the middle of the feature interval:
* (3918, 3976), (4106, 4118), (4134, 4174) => -0.7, 20.2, 31.7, 29.3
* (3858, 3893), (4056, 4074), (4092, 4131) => -1.2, 26.9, 30.1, 29.5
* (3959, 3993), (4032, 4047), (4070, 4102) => -1.3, 23.9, 30.9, 28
